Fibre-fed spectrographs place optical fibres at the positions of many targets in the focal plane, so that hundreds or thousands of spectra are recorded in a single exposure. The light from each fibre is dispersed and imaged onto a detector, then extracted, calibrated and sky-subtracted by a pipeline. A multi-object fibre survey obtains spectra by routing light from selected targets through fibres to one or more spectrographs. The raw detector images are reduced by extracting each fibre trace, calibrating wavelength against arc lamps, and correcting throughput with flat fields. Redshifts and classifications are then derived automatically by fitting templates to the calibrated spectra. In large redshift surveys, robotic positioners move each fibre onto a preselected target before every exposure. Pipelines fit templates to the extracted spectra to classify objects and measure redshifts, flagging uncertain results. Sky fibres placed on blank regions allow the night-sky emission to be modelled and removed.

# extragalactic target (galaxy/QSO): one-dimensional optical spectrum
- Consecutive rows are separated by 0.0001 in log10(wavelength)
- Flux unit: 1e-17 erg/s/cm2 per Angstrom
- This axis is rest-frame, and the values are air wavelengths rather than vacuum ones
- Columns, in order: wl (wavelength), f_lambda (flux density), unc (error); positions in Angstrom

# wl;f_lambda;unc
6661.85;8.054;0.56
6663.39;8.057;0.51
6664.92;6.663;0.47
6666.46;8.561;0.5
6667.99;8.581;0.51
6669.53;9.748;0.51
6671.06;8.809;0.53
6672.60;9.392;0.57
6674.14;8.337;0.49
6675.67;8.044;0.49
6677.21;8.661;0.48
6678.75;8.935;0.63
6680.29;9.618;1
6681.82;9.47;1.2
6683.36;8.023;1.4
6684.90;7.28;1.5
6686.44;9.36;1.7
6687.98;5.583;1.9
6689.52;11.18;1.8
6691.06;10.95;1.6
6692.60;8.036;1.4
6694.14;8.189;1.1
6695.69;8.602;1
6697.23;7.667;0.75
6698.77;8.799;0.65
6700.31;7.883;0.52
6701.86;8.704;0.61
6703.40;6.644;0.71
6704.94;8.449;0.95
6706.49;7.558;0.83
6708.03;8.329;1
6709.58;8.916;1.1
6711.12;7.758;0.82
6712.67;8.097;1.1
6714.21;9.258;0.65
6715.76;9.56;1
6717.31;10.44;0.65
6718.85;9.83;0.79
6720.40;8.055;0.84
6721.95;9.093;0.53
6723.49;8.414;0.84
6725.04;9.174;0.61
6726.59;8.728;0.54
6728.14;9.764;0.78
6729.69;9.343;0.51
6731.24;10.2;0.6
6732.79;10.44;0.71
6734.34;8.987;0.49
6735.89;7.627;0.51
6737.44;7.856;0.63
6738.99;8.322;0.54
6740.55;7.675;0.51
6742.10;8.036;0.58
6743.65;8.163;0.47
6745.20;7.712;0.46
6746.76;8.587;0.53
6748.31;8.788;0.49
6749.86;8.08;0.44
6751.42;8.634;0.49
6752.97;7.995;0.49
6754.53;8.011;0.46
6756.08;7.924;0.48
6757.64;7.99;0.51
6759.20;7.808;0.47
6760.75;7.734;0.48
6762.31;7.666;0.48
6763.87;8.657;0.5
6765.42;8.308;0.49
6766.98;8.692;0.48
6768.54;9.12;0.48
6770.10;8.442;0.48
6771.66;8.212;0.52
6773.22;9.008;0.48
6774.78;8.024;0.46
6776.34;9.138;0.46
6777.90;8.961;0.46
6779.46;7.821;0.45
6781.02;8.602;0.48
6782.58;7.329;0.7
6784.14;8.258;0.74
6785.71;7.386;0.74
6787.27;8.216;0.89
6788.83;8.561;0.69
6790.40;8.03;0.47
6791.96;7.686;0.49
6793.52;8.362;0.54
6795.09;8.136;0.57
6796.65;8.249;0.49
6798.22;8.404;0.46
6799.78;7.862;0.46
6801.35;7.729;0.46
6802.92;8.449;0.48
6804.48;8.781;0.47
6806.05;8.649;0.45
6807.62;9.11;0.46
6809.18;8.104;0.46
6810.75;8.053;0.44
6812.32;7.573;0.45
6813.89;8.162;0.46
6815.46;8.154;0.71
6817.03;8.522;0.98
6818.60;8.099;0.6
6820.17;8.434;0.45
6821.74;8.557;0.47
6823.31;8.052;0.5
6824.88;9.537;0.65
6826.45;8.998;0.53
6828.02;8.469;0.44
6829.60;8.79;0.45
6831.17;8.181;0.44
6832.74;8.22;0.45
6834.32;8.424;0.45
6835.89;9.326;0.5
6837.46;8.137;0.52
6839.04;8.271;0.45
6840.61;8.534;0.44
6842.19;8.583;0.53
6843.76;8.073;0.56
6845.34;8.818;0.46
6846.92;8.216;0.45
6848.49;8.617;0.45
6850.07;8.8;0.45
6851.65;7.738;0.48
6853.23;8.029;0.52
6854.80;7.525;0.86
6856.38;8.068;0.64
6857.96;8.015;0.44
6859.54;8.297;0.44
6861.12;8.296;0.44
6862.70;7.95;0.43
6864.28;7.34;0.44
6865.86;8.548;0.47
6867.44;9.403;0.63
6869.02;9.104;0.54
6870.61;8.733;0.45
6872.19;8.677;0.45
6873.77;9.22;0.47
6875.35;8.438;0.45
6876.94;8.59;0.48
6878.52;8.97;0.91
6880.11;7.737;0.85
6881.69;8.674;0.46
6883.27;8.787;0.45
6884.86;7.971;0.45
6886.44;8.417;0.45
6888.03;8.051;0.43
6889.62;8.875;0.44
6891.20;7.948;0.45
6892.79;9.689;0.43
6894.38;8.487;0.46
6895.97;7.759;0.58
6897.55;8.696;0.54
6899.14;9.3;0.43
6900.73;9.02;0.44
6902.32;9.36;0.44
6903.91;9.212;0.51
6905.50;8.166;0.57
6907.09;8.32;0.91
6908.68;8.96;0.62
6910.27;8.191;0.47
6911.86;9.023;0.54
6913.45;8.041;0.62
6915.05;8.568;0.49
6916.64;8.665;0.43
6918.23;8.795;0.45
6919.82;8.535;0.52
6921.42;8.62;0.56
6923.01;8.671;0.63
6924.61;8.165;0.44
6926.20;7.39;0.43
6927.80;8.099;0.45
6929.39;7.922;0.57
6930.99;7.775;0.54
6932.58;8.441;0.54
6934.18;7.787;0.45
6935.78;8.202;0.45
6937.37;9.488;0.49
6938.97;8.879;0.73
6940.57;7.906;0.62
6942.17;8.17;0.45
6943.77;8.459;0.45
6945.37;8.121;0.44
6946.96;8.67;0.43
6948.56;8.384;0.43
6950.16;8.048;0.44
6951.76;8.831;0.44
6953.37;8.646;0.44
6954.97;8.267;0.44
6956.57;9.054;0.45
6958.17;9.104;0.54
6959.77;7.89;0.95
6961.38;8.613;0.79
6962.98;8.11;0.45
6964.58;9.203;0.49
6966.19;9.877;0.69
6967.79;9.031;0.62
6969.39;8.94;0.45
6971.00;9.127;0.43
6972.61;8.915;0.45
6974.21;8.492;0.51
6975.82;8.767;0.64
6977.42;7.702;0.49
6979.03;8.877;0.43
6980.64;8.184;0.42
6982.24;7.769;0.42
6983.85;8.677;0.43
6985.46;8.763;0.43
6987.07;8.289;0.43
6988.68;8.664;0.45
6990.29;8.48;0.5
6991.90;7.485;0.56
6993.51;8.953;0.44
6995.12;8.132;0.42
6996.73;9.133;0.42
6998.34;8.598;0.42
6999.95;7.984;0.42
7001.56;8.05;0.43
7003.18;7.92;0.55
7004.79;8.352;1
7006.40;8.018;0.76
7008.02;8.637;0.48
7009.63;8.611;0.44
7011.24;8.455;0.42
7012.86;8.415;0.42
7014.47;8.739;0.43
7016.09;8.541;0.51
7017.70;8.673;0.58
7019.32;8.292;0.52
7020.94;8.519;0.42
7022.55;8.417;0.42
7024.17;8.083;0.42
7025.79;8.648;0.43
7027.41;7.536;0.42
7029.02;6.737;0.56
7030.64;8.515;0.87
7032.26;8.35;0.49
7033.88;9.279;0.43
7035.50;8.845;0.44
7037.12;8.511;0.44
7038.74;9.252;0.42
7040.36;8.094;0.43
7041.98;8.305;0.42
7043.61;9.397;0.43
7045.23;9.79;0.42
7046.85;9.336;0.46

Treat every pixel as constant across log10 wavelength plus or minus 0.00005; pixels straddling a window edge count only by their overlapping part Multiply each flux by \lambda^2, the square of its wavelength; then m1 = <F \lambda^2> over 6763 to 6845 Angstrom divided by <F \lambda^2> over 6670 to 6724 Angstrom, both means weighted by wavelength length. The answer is 1.0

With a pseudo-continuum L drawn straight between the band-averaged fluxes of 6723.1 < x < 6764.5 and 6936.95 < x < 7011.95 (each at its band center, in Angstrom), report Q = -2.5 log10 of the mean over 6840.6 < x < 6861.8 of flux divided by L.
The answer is 0.03 mag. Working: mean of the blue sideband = 8.45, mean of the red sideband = 8.52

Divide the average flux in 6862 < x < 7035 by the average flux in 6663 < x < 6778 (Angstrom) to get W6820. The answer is 1.0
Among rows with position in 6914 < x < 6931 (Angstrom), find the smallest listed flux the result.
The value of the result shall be 7.39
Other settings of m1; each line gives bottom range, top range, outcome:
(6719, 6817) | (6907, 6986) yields 1.07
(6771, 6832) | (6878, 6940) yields 1.05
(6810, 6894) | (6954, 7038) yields 1.05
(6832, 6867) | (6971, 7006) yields 1.06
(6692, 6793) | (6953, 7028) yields 1.08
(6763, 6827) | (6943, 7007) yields 1.07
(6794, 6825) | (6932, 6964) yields 1.06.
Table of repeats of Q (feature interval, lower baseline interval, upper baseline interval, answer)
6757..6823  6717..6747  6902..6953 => 0.055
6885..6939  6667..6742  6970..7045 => 0.004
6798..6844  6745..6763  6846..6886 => -0.019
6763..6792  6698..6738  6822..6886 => 0.036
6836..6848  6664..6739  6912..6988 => 0.018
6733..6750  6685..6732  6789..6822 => 0.041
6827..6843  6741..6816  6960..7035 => -0.027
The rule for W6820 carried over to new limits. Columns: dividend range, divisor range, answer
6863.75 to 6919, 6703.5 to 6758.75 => 1.00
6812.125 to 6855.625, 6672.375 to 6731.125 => 0.97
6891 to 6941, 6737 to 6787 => 1.04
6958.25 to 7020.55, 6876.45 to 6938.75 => 1.00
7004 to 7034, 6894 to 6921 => 0.96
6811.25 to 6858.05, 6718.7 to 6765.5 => 0.99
